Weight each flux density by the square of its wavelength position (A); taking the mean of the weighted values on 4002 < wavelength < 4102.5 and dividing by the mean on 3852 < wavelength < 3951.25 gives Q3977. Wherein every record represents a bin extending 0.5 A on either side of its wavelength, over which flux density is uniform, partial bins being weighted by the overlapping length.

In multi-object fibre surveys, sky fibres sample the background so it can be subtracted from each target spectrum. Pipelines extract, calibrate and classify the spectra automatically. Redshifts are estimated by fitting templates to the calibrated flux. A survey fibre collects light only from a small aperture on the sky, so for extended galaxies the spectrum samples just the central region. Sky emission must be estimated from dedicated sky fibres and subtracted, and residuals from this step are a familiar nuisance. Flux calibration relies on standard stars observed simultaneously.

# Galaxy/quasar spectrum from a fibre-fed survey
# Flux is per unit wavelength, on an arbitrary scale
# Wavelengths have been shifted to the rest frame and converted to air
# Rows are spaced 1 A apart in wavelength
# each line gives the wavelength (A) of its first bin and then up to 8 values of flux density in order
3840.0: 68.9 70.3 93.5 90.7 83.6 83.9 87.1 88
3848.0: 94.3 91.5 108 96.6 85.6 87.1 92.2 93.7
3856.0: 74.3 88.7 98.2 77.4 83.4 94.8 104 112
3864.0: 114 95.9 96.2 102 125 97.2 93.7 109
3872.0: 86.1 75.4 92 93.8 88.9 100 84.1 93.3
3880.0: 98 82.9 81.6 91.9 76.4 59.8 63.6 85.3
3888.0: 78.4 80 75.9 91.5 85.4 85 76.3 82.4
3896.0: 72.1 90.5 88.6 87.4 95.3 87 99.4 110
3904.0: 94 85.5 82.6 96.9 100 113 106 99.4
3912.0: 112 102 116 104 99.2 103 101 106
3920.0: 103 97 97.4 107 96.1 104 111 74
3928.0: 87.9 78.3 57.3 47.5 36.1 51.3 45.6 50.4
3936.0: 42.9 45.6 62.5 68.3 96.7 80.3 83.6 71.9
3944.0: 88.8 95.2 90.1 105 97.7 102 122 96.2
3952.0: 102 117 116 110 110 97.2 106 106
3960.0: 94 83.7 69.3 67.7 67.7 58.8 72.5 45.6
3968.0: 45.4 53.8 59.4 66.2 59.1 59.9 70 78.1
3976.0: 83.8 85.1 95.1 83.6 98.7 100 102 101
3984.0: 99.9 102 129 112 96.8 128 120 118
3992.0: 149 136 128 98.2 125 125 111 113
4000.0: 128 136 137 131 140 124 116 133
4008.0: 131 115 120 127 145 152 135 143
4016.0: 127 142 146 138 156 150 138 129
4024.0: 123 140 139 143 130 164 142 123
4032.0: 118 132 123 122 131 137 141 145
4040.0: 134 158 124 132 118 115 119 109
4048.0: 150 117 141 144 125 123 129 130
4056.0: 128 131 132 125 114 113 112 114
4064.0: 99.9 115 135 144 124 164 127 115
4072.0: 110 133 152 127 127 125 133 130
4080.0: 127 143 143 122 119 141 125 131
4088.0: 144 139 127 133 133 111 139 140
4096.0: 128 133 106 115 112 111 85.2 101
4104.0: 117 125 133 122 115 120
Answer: 1.58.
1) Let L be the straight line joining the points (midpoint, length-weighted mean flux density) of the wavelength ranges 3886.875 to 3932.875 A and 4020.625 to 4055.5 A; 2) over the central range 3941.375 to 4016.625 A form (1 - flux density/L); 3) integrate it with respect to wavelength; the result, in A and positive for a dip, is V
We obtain 7.0 A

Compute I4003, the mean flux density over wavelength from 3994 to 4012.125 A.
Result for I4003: 125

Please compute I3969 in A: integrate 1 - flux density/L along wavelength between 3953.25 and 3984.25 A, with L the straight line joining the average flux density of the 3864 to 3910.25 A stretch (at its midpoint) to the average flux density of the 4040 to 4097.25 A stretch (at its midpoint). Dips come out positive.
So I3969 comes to 7.26 A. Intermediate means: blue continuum 90.1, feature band 82.3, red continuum 129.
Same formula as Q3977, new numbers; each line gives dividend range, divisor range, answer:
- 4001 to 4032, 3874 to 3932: 1.59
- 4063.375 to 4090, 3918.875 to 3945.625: 1.82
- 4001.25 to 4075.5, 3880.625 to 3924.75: 1.52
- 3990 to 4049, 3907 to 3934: 1.51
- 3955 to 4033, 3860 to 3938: 1.32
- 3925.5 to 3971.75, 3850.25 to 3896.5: 0.92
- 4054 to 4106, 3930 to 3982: 1.69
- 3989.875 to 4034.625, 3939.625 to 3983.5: 1.57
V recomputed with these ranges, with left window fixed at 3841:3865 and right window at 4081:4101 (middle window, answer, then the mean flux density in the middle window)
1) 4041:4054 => -0.64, 128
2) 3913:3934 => 2.94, 88.1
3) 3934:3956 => 3.91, 87.4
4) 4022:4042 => -2.66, 135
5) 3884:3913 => 3.02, 88.7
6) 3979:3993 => 0.06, 112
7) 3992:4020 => -3.67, 131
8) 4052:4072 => -0.11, 125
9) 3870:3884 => 0.79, 90.1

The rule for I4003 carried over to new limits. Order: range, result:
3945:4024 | 108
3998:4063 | 131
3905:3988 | 87.1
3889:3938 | 86.8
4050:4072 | 126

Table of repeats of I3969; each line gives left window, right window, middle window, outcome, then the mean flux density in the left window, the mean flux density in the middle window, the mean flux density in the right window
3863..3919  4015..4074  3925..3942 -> 6.1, 92.8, 66.4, 131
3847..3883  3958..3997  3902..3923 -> -2.0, 93.9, 101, 91.4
